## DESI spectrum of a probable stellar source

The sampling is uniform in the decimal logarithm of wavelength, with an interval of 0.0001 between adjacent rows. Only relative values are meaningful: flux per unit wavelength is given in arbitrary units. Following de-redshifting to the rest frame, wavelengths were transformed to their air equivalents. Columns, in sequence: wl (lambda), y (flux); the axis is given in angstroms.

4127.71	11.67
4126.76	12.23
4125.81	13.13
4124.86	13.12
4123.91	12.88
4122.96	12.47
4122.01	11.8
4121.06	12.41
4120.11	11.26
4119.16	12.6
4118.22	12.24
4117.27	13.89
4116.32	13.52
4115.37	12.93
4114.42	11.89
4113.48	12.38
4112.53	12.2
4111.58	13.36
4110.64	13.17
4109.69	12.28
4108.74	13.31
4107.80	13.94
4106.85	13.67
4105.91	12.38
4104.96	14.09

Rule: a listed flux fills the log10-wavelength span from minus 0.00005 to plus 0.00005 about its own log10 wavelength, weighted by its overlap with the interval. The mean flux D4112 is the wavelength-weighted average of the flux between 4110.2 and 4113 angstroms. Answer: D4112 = 12.9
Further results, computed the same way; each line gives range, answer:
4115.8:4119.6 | 13.1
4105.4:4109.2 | 13.3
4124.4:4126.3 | 13.1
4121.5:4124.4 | 12.4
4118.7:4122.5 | 12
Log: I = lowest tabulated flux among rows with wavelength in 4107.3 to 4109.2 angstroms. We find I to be 13.31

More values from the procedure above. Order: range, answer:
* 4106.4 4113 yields 12.2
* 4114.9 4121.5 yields 11.26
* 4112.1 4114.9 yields 11.89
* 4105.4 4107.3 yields 12.38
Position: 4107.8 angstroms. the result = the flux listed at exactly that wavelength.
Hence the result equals 13.94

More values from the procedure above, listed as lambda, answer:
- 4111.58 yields 13.36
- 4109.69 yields 12.28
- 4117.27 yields 13.89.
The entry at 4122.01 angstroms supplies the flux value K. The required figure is 11.8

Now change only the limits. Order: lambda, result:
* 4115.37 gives 12.93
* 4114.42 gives 11.89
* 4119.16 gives 12.6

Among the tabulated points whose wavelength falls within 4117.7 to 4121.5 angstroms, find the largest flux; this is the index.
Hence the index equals 12.6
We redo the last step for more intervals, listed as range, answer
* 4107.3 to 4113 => 13.94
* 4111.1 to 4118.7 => 13.89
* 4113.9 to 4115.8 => 12.93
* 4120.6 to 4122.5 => 12.41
